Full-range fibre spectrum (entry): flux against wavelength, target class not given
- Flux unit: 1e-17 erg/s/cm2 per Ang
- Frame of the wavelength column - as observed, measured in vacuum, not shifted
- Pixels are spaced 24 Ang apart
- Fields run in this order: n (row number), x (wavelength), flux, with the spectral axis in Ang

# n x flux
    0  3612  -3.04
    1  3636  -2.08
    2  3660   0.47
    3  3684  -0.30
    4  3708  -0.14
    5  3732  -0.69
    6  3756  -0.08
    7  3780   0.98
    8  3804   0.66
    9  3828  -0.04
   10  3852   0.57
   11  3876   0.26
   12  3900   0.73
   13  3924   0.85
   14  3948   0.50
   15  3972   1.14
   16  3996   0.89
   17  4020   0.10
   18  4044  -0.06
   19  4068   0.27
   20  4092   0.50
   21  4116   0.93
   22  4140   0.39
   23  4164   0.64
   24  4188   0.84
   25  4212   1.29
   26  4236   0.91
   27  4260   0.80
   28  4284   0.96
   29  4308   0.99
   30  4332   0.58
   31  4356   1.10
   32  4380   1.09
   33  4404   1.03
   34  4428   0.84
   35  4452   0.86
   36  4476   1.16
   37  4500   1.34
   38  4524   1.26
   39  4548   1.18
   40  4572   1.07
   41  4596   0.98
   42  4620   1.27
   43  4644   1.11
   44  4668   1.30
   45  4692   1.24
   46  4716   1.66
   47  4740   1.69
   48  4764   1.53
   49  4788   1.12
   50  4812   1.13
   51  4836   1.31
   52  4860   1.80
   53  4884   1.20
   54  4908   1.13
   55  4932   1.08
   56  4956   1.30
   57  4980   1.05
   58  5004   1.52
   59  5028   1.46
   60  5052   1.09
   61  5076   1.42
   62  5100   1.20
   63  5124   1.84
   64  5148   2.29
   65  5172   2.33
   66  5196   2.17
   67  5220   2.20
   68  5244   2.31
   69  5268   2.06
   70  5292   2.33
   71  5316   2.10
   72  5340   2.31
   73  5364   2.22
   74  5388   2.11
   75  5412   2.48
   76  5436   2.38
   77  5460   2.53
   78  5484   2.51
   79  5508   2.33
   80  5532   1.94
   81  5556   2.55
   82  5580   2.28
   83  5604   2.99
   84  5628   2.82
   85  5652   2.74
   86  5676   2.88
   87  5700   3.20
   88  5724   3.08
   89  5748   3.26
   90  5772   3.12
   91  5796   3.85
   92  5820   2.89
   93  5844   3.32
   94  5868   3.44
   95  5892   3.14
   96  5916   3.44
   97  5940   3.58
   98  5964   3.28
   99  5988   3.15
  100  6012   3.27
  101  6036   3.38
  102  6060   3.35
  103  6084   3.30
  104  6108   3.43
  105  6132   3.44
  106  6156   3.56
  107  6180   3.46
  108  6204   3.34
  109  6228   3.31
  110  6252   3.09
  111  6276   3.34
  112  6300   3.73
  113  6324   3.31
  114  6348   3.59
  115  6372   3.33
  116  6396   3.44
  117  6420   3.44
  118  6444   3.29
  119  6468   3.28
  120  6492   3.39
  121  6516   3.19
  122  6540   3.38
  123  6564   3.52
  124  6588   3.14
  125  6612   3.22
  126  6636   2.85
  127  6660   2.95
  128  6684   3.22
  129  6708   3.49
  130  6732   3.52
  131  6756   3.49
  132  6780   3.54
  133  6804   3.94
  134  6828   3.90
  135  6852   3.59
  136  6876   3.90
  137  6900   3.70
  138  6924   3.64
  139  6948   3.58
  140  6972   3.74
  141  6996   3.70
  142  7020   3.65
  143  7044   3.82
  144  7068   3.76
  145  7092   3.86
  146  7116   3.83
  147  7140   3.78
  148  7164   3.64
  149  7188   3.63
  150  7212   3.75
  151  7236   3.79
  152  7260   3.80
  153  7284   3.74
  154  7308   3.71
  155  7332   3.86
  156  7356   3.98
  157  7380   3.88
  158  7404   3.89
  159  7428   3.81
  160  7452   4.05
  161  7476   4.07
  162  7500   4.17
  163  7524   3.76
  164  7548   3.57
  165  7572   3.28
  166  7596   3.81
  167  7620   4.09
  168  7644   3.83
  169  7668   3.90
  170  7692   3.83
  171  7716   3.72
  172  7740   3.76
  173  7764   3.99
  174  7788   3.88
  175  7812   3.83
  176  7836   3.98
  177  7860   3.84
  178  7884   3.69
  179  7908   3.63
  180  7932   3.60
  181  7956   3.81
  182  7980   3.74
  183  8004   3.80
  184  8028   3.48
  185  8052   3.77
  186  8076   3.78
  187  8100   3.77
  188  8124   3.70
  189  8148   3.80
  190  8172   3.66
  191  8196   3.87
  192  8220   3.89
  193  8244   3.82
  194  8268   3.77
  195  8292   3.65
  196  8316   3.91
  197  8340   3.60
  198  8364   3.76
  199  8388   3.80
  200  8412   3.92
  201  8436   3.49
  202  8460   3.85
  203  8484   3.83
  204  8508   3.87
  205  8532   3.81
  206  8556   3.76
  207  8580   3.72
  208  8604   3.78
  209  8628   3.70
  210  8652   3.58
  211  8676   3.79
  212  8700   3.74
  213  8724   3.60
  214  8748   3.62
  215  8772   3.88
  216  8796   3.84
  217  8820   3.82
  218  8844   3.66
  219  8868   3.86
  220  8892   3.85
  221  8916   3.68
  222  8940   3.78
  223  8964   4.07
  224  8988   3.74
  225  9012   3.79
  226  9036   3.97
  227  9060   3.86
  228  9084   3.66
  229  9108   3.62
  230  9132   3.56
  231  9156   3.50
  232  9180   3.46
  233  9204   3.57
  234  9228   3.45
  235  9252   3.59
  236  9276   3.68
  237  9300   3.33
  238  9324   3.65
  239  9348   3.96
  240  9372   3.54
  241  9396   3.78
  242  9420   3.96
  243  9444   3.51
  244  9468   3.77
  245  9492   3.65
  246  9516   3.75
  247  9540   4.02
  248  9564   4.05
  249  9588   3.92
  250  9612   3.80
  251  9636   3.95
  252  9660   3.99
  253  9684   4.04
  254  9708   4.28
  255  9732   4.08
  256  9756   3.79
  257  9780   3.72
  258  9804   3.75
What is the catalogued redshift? 0.28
